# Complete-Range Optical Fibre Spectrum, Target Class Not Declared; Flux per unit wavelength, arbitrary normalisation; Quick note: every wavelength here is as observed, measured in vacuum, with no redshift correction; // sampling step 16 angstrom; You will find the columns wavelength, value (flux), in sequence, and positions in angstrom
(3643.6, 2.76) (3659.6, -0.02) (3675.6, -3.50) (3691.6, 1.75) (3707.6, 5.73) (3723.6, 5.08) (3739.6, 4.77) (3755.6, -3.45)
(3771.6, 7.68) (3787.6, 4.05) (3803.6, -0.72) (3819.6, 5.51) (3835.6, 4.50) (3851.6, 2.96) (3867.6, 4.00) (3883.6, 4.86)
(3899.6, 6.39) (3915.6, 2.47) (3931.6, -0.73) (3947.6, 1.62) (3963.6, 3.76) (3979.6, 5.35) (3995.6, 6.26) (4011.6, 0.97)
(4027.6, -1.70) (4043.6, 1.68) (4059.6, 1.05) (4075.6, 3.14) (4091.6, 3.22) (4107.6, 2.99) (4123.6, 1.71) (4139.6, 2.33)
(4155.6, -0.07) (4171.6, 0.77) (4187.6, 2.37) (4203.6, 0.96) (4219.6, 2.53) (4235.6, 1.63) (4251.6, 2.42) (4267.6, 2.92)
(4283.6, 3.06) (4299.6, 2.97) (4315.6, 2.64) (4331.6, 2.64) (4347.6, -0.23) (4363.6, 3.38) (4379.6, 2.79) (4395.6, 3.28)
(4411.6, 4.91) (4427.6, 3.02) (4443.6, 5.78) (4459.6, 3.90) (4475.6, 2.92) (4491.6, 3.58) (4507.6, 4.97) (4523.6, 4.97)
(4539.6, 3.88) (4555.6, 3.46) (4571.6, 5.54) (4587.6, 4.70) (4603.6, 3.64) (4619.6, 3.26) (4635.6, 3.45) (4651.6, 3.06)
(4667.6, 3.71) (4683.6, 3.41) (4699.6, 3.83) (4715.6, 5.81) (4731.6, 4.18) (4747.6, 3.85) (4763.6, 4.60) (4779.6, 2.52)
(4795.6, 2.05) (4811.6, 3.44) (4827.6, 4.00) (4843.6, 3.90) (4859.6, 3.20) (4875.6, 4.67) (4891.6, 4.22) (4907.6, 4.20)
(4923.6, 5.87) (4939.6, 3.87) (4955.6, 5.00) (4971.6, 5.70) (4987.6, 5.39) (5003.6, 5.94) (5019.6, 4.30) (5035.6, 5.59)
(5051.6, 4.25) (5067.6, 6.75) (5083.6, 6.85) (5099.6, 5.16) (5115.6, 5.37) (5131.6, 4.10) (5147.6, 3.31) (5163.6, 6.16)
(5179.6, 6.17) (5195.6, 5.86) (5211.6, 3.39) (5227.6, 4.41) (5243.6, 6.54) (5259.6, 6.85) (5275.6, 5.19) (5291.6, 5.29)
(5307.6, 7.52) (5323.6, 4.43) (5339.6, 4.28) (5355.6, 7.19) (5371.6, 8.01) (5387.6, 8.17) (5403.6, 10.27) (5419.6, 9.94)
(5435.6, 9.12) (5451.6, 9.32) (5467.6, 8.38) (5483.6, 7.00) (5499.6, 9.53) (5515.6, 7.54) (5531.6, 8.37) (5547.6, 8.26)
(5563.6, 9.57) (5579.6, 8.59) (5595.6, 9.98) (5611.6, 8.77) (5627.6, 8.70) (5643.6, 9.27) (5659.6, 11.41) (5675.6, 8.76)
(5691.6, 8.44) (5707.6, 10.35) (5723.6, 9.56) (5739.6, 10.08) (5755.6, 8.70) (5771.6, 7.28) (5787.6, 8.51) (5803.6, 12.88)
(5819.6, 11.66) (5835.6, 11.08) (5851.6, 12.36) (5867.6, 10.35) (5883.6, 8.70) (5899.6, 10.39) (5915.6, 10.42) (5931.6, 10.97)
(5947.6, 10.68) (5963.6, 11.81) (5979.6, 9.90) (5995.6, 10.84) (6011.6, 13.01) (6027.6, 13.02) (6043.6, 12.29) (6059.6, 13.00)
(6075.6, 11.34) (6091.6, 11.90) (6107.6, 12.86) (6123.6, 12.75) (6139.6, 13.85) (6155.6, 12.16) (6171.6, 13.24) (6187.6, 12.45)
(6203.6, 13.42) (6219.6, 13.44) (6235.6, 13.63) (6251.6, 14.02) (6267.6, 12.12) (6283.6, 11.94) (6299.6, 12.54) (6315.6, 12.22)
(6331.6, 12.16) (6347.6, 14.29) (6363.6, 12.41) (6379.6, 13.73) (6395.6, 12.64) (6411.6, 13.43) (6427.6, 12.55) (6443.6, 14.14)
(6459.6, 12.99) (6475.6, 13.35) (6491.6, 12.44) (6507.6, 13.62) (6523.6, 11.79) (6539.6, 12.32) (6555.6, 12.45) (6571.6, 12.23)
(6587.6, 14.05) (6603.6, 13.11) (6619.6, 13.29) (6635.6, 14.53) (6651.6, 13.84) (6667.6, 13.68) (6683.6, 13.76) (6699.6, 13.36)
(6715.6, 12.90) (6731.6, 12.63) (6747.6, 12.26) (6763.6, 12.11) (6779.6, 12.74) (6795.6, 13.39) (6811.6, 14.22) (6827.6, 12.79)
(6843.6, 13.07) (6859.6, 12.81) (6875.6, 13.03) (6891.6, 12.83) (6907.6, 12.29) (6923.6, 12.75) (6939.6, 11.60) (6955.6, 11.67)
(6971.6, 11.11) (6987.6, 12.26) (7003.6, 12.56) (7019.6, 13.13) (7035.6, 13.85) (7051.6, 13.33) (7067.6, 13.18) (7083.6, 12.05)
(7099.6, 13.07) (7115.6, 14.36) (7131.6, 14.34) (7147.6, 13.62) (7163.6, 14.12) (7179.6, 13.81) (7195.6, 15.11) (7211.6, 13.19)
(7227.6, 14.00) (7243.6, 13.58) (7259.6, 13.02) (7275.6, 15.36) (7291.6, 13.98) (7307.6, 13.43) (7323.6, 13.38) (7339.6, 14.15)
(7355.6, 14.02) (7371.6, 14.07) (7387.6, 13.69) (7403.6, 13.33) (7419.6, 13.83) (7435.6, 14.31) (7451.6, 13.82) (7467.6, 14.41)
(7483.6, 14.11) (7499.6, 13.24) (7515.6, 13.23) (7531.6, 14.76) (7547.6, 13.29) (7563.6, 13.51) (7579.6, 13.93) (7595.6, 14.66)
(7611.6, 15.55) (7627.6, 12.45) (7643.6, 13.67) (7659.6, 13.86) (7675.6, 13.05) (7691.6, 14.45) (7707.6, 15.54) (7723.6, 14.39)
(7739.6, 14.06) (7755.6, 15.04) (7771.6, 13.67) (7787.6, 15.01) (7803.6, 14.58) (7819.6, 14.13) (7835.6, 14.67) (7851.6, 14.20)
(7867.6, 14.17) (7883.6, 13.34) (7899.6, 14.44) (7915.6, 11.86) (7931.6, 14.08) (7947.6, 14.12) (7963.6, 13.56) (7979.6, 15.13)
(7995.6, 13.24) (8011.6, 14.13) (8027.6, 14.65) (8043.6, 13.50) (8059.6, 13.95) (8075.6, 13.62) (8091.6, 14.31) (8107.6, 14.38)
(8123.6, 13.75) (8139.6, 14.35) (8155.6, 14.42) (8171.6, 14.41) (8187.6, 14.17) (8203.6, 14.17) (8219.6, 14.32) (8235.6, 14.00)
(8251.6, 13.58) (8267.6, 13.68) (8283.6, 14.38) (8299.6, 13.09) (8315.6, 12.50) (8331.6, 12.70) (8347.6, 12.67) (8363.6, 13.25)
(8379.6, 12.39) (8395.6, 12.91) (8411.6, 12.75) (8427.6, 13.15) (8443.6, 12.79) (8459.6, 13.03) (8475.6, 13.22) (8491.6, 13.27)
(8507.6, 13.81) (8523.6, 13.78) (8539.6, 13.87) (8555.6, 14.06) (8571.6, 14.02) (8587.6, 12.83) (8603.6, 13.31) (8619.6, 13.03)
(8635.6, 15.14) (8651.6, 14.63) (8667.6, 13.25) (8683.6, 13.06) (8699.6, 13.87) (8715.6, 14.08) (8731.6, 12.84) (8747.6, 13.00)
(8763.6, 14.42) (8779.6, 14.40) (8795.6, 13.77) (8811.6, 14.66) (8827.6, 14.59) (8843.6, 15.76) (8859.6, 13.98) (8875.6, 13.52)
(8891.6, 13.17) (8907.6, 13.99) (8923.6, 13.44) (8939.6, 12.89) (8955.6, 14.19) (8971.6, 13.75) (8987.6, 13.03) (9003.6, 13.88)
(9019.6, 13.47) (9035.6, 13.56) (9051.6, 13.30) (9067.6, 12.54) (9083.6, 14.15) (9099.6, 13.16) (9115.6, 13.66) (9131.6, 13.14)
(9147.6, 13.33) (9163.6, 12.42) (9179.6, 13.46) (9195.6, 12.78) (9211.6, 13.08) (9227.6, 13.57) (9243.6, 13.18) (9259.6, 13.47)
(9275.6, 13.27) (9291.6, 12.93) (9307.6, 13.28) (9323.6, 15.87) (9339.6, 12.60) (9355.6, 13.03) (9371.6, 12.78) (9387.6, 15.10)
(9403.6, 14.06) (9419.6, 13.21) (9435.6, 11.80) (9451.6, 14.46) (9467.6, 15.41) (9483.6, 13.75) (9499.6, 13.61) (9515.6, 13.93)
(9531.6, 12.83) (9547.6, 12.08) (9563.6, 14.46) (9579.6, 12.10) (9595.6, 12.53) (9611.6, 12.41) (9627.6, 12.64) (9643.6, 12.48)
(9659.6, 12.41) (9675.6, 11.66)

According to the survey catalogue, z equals 0.343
